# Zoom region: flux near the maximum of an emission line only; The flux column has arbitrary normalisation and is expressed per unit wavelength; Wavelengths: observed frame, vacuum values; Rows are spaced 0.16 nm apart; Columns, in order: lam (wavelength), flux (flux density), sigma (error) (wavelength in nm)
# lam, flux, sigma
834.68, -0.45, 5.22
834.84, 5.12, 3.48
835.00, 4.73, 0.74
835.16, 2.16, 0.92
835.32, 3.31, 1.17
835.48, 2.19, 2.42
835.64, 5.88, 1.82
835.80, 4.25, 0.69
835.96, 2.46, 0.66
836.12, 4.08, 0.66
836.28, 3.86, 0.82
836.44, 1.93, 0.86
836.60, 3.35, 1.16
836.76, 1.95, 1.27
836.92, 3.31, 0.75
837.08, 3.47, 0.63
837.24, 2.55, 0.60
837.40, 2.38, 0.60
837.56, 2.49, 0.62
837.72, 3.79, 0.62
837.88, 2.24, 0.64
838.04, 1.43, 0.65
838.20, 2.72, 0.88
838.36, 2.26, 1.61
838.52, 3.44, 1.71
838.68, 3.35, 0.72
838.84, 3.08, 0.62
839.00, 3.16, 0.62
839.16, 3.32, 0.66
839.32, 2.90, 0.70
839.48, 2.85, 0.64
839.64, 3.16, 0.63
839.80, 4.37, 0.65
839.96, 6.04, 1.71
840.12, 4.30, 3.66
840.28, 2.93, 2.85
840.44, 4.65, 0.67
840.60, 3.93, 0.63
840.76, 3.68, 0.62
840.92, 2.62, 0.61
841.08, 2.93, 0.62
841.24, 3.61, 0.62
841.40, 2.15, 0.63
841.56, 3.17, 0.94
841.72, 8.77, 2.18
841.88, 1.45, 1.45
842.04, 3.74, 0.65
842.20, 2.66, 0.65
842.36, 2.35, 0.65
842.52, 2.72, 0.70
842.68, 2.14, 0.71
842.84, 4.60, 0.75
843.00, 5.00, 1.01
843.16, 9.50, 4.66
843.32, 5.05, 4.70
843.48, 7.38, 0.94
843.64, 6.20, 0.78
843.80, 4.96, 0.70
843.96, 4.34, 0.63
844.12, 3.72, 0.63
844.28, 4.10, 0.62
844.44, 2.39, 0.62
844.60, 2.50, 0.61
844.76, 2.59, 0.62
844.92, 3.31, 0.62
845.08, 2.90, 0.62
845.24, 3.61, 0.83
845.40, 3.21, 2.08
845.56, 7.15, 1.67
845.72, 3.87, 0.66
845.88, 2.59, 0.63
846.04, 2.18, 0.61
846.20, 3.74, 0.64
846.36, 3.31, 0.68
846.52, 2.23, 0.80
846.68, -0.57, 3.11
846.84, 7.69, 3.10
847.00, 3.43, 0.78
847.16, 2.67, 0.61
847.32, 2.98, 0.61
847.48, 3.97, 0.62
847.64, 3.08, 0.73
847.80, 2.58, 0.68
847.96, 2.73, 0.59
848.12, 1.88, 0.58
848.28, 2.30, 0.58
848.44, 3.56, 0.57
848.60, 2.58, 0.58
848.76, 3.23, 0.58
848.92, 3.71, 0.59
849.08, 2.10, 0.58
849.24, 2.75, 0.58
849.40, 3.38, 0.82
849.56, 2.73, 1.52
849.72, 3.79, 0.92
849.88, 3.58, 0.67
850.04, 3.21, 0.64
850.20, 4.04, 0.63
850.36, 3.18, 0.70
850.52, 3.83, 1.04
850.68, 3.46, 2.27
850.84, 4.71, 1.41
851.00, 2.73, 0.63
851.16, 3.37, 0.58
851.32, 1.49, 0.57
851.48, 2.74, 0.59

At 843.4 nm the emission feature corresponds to H-beta 4861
